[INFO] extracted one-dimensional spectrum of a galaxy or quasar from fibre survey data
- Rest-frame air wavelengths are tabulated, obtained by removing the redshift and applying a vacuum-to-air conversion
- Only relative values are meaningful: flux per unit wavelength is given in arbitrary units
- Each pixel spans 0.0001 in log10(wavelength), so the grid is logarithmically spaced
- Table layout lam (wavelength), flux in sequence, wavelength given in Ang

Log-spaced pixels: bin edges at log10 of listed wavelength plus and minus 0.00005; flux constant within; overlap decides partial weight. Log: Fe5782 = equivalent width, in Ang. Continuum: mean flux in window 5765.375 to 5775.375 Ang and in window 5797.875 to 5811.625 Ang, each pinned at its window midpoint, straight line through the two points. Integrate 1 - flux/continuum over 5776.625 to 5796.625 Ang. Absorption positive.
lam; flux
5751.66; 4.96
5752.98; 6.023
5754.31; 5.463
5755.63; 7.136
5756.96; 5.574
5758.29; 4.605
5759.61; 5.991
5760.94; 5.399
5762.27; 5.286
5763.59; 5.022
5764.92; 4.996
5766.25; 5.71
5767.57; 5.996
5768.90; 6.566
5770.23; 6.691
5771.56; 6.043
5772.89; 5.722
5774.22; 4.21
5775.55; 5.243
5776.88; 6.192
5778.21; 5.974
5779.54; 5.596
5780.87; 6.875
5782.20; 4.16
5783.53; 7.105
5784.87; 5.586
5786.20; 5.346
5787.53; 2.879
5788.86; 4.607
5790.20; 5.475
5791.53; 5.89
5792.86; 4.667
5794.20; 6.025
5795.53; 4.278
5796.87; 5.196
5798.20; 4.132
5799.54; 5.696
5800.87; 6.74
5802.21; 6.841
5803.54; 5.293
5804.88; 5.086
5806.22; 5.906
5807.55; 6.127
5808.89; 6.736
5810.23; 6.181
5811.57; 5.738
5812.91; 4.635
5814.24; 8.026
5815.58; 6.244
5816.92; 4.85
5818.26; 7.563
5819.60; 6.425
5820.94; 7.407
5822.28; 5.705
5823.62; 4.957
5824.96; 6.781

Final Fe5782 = 1.7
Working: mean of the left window 5.8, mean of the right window 5.91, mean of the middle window 5.36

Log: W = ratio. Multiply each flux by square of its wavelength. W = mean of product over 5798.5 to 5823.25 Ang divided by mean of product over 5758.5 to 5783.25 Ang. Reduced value 1.10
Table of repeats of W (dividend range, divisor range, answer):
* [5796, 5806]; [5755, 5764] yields 1.01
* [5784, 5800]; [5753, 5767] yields 0.91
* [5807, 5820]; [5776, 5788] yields 1.14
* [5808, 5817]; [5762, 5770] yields 1.10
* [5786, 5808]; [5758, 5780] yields 0.95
